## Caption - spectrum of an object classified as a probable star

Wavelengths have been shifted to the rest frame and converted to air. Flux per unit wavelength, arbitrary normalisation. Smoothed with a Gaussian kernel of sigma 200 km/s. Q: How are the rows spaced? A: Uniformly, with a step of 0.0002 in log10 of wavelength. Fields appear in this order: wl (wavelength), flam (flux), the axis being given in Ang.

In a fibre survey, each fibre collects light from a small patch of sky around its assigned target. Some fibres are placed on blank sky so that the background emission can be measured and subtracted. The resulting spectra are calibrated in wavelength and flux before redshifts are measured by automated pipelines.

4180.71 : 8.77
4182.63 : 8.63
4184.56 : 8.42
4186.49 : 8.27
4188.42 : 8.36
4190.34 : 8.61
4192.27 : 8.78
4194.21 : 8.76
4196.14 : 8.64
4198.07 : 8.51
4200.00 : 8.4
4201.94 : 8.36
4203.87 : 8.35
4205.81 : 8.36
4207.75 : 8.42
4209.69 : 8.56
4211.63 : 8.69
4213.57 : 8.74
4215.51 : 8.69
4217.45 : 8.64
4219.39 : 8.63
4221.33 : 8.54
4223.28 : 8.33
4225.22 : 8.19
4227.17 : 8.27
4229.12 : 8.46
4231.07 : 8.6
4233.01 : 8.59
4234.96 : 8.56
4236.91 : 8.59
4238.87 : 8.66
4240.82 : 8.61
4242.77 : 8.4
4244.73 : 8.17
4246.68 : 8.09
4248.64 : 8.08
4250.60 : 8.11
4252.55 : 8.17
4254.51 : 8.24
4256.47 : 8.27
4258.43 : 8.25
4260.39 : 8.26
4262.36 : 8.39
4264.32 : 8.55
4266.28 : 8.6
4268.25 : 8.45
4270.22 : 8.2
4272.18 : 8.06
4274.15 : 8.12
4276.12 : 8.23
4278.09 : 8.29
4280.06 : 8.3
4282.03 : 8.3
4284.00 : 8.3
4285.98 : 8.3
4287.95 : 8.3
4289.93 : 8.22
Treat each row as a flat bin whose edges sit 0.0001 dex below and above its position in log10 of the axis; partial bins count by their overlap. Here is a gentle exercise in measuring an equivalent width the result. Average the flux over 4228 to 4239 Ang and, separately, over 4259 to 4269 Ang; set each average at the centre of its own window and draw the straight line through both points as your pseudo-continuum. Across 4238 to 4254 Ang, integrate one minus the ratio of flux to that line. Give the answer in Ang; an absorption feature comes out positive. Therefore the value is 0.4 Ang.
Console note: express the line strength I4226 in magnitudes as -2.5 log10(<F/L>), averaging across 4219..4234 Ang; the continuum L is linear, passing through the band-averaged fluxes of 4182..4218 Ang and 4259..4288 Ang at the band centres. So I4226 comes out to 0.00 mag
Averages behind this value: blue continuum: 8.53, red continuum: 8.31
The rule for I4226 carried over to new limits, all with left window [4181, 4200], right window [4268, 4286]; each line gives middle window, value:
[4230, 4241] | -0.03 mag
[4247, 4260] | 0.02 mag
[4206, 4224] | -0.01 mag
